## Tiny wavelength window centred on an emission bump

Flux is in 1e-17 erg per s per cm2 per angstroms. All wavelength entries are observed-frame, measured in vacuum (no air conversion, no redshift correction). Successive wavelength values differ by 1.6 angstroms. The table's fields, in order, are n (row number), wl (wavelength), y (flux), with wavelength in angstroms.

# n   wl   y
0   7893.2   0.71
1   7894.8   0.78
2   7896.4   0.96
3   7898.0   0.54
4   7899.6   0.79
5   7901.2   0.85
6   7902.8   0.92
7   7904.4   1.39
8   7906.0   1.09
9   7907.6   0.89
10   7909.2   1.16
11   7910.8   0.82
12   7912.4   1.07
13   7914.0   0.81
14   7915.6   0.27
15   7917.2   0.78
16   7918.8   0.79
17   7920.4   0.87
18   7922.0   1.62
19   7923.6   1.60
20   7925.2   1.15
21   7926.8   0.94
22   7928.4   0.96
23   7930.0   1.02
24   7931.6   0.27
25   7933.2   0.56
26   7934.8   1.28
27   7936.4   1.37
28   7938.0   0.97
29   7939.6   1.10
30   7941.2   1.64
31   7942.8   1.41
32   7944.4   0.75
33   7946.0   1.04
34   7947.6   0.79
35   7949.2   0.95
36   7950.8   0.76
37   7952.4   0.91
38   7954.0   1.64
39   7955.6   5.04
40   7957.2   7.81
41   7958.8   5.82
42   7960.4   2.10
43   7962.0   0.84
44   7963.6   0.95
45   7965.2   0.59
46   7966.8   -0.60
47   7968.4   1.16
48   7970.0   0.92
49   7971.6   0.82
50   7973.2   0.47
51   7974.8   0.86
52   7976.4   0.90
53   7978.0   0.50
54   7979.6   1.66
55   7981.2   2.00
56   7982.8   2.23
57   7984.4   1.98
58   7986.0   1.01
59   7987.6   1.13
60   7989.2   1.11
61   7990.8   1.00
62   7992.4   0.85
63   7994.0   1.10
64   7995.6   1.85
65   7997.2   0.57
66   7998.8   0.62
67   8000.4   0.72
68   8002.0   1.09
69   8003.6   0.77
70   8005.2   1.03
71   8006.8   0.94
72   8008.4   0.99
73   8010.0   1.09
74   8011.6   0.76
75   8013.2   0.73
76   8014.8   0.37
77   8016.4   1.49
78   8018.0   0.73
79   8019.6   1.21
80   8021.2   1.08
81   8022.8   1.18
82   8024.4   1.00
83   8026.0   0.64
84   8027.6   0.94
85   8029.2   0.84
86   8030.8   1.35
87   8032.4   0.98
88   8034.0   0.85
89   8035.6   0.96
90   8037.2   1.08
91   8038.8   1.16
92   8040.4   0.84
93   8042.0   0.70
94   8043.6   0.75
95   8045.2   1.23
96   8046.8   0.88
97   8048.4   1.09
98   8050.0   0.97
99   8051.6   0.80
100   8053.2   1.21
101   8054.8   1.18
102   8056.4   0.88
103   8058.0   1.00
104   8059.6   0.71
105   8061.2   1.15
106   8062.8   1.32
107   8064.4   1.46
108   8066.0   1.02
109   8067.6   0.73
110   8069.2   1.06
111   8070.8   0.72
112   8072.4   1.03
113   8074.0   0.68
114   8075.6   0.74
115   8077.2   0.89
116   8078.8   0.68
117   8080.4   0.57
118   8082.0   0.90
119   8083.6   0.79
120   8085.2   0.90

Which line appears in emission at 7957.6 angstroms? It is H-alpha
